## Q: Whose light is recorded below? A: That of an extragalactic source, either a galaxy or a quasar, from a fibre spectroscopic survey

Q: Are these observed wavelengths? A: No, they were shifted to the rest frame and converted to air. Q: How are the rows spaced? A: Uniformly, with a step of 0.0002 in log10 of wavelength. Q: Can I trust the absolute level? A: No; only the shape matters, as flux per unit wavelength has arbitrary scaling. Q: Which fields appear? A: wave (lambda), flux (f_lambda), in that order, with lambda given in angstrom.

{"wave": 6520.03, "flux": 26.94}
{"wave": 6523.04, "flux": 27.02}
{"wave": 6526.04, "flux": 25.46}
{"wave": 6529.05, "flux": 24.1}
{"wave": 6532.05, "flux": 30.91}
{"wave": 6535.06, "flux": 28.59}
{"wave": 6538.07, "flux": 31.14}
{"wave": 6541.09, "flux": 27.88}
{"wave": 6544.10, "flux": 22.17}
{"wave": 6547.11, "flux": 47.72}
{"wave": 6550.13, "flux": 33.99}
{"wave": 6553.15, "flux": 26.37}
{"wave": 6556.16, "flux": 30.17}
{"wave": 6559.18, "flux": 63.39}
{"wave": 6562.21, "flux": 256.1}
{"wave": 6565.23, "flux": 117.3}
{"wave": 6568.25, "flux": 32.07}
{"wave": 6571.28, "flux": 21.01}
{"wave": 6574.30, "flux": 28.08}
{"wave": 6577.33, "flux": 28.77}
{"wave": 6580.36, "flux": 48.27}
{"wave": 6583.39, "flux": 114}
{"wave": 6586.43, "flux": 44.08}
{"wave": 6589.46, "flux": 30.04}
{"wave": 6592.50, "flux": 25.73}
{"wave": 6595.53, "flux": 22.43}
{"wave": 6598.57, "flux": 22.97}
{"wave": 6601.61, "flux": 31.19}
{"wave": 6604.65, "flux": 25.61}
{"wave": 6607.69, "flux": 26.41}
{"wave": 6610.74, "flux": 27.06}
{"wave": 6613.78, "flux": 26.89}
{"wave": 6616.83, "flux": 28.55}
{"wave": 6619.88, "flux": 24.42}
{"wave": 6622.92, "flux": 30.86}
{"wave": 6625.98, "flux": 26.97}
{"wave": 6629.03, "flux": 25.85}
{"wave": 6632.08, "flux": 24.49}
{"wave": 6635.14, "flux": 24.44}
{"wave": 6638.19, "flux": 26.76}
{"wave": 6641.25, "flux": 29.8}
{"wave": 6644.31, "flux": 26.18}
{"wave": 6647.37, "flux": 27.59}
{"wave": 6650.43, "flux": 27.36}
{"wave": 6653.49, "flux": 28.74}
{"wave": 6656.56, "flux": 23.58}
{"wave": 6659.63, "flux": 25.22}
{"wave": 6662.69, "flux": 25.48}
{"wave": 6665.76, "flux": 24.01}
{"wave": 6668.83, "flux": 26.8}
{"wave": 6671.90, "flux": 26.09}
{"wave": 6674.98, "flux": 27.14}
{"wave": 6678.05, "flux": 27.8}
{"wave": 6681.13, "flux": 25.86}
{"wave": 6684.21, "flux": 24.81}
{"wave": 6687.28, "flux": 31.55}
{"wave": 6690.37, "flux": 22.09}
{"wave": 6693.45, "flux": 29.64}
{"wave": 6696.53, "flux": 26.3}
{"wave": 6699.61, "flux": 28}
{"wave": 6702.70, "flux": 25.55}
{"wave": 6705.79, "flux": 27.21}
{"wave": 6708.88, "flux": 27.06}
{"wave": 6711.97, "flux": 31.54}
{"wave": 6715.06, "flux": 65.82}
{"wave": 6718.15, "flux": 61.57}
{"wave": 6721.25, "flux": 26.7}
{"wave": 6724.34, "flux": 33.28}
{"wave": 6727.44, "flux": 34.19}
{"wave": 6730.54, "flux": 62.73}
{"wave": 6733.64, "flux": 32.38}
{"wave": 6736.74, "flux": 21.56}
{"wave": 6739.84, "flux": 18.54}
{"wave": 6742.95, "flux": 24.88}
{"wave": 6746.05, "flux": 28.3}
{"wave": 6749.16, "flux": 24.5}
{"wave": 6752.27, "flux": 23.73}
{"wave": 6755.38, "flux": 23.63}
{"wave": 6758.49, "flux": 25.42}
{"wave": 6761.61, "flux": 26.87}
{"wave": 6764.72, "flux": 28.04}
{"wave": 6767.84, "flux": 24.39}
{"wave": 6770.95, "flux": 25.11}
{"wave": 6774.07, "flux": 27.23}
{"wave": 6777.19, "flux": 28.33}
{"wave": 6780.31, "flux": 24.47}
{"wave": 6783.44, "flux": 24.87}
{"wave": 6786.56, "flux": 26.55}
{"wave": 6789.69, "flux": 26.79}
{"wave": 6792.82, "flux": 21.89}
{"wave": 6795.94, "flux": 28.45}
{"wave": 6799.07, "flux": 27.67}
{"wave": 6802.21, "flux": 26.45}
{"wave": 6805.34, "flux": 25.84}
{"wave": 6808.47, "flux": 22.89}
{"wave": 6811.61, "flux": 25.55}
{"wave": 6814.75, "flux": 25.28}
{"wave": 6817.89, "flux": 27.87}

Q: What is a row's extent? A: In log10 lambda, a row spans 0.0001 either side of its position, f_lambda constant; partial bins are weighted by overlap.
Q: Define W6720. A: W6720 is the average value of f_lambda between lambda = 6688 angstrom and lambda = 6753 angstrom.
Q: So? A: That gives 32.3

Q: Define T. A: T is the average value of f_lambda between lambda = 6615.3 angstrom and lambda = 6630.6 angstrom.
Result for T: 27.3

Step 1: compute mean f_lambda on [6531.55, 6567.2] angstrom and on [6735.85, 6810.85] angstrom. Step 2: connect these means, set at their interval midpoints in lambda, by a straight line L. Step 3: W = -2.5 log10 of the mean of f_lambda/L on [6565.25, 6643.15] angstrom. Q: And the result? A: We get 0.482 mag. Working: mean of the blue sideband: 60.2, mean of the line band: 33.5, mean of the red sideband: 25.3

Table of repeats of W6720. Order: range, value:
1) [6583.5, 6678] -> 28.4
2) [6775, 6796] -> 25.8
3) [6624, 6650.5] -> 26.6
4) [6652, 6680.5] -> 26.1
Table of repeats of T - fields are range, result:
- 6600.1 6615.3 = 27.4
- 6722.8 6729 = 33.8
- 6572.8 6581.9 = 35.3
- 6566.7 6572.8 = 27.2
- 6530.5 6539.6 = 30.2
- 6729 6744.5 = 32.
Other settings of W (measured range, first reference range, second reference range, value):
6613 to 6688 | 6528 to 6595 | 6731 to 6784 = 0.42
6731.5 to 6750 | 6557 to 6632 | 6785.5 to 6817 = 0.21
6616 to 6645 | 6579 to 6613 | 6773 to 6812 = 0.31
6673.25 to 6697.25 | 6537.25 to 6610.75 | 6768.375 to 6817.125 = 0.34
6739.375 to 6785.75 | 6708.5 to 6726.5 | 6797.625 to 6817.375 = 0.30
